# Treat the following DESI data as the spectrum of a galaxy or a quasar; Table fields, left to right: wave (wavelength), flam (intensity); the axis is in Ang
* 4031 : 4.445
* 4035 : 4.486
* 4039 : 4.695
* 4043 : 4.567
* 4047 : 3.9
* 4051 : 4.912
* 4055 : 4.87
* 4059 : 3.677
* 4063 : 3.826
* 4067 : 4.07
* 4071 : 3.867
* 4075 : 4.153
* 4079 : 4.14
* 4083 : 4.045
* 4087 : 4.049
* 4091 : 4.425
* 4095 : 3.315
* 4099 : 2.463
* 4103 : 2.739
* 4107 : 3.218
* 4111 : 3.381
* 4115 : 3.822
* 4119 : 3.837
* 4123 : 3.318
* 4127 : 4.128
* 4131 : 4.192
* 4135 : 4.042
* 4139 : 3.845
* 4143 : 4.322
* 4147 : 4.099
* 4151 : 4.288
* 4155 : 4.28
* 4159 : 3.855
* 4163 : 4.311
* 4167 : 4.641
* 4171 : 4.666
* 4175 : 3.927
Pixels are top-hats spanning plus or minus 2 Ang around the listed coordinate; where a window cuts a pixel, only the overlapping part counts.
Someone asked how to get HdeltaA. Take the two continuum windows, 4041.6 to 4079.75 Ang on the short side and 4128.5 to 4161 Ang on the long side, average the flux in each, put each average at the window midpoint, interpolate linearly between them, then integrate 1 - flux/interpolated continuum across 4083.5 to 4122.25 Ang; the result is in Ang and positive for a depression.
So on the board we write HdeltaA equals 6.2 Ang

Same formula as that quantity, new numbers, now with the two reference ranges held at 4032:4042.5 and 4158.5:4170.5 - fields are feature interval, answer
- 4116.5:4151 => 3.4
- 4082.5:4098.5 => 2.4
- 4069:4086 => 1.7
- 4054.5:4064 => 1.0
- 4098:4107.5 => 3.6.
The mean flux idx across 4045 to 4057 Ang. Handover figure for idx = 4.56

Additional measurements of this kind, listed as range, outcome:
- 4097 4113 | 2.95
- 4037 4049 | 4.39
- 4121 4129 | 3.72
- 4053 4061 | 4.27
